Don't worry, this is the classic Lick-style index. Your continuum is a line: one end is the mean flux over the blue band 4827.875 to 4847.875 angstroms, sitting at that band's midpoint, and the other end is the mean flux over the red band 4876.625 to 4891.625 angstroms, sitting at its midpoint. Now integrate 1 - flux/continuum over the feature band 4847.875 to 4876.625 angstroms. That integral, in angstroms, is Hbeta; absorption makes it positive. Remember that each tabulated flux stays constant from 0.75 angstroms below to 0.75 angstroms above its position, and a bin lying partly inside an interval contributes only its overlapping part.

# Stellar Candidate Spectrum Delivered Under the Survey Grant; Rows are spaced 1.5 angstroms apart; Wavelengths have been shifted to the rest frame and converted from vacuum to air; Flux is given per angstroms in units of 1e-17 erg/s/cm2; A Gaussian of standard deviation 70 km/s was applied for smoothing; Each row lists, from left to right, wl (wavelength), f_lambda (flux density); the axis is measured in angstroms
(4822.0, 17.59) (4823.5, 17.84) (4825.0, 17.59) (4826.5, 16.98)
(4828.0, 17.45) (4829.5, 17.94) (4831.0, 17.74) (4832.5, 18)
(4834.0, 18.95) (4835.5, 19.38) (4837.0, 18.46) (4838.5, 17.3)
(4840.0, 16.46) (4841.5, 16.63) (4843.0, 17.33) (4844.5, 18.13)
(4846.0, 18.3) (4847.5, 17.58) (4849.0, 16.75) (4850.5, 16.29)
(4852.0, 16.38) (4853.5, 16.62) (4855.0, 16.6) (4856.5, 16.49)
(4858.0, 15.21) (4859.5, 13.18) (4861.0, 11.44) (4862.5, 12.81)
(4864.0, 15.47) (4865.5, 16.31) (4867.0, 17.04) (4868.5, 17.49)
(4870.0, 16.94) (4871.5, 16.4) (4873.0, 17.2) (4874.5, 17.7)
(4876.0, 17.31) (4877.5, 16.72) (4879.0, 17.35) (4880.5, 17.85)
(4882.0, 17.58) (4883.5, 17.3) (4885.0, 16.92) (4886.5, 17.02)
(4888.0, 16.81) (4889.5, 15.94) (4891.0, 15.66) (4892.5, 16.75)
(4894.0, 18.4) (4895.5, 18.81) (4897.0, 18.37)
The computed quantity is 2.3 angstroms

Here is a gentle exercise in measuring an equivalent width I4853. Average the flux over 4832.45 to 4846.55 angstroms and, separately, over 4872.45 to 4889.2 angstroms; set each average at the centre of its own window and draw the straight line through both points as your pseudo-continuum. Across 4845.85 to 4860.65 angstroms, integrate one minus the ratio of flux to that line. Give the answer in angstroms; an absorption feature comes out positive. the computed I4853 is 1.3 angstroms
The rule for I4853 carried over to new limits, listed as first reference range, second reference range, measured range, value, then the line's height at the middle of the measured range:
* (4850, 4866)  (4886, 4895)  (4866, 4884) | -1.4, 16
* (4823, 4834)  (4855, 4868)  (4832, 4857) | -1.6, 16.4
